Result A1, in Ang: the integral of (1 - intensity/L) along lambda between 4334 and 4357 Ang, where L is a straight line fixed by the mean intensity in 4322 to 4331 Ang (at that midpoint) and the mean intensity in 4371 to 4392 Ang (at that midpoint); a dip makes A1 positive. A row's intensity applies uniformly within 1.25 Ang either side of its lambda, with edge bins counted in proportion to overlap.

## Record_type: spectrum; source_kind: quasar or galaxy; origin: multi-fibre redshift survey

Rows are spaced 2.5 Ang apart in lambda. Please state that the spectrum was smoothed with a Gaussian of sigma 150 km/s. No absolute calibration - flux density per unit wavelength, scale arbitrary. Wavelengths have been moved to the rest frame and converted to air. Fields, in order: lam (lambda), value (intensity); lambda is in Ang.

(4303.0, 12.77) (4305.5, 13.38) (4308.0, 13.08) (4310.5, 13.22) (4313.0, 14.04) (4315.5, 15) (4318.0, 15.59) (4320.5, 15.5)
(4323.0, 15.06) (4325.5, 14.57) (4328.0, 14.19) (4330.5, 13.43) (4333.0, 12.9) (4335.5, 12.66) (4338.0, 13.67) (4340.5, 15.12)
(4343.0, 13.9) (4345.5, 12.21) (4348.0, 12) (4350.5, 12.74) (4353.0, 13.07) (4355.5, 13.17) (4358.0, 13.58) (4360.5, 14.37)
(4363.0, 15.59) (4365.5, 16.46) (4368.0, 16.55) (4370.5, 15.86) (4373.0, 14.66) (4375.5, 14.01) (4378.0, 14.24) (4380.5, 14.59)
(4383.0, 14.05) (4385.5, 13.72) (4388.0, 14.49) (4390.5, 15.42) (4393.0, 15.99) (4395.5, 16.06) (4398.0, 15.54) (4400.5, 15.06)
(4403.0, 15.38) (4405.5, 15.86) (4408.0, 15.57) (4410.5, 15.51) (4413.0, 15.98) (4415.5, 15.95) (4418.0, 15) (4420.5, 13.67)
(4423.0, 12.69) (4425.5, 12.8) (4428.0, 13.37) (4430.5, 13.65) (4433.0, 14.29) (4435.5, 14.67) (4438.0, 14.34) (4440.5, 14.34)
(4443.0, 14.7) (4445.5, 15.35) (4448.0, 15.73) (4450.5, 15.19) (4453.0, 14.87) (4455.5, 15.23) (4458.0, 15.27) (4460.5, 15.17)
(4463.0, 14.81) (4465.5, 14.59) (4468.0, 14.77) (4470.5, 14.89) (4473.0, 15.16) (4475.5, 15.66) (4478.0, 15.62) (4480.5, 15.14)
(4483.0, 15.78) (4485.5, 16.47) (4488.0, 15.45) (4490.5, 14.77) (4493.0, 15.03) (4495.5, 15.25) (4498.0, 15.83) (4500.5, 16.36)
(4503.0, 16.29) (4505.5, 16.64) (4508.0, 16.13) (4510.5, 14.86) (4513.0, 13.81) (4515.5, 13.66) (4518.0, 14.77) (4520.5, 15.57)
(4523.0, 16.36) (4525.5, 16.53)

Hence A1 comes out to 2.0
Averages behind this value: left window 14.4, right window 14.5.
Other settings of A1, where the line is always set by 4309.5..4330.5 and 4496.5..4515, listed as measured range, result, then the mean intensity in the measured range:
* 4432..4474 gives 1.1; 14.9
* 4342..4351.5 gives 1.3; 12.7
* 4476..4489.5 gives -0.2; 15.7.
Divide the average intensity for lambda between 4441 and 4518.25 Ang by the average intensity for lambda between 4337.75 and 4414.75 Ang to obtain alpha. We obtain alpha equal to 1.0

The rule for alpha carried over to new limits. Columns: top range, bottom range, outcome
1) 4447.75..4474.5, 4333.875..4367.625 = 1.09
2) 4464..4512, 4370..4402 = 1.04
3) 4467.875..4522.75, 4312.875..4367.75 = 1.09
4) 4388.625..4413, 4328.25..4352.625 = 1.18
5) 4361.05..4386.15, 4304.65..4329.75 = 1.04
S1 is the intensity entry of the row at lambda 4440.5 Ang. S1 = 14.34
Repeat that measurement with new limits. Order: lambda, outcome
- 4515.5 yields 13.66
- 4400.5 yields 15.06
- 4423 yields 12.69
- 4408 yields 15.57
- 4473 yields 15.16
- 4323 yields 15.06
